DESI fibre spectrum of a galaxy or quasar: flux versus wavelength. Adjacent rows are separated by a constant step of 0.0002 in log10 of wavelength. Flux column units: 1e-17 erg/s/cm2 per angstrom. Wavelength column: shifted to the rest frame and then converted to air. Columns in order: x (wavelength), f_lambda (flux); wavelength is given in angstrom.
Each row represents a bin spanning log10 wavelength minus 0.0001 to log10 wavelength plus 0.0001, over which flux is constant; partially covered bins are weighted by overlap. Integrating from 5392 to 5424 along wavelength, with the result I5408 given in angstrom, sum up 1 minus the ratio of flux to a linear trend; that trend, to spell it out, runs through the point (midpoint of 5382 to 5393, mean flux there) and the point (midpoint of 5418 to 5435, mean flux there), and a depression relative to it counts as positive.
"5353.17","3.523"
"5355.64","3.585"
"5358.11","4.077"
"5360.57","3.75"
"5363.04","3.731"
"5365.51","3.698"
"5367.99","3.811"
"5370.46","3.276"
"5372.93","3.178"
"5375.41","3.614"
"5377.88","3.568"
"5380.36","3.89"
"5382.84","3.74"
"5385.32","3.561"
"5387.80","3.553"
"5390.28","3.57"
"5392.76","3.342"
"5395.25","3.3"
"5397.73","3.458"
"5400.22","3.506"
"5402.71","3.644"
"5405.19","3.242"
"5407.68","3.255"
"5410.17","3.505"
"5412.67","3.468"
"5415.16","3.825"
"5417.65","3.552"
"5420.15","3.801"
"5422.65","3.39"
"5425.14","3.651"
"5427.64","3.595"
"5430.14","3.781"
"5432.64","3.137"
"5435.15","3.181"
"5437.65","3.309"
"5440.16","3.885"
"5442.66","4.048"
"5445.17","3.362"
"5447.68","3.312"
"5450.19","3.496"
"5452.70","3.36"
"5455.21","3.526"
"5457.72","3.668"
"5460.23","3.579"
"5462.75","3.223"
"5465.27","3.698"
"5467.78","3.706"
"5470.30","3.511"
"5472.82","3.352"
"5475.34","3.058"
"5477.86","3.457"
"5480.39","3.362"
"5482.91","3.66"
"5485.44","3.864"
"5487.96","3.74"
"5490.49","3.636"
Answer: 0.6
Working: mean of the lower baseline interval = 3.57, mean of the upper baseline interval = 3.53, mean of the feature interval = 3.49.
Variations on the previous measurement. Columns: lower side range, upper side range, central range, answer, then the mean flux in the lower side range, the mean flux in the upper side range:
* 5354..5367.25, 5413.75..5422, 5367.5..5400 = 1.86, 3.76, 3.7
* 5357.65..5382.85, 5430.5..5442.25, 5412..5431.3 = -0.76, 3.65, 3.46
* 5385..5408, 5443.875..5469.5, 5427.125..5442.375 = -0.15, 3.45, 3.49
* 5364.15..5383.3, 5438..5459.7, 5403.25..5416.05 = 0.44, 3.59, 3.57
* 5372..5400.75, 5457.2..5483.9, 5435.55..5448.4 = -0.28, 3.53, 3.47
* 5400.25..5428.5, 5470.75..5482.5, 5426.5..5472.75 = -1.18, 3.54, 3.35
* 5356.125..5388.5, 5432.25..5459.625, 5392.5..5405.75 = 0.60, 3.65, 3.49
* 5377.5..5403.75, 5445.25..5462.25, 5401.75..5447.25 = -0.28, 3.56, 3.47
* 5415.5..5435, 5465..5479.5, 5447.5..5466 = -0.04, 3.55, 3.45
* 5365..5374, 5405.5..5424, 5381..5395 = -0.20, 3.48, 3.53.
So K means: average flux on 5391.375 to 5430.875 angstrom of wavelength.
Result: 3.52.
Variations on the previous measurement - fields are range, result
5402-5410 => 3.38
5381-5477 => 3.51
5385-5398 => 3.46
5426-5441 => 3.47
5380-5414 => 3.49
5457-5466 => 3.52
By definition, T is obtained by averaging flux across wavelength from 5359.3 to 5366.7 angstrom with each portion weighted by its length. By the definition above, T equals 3.73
